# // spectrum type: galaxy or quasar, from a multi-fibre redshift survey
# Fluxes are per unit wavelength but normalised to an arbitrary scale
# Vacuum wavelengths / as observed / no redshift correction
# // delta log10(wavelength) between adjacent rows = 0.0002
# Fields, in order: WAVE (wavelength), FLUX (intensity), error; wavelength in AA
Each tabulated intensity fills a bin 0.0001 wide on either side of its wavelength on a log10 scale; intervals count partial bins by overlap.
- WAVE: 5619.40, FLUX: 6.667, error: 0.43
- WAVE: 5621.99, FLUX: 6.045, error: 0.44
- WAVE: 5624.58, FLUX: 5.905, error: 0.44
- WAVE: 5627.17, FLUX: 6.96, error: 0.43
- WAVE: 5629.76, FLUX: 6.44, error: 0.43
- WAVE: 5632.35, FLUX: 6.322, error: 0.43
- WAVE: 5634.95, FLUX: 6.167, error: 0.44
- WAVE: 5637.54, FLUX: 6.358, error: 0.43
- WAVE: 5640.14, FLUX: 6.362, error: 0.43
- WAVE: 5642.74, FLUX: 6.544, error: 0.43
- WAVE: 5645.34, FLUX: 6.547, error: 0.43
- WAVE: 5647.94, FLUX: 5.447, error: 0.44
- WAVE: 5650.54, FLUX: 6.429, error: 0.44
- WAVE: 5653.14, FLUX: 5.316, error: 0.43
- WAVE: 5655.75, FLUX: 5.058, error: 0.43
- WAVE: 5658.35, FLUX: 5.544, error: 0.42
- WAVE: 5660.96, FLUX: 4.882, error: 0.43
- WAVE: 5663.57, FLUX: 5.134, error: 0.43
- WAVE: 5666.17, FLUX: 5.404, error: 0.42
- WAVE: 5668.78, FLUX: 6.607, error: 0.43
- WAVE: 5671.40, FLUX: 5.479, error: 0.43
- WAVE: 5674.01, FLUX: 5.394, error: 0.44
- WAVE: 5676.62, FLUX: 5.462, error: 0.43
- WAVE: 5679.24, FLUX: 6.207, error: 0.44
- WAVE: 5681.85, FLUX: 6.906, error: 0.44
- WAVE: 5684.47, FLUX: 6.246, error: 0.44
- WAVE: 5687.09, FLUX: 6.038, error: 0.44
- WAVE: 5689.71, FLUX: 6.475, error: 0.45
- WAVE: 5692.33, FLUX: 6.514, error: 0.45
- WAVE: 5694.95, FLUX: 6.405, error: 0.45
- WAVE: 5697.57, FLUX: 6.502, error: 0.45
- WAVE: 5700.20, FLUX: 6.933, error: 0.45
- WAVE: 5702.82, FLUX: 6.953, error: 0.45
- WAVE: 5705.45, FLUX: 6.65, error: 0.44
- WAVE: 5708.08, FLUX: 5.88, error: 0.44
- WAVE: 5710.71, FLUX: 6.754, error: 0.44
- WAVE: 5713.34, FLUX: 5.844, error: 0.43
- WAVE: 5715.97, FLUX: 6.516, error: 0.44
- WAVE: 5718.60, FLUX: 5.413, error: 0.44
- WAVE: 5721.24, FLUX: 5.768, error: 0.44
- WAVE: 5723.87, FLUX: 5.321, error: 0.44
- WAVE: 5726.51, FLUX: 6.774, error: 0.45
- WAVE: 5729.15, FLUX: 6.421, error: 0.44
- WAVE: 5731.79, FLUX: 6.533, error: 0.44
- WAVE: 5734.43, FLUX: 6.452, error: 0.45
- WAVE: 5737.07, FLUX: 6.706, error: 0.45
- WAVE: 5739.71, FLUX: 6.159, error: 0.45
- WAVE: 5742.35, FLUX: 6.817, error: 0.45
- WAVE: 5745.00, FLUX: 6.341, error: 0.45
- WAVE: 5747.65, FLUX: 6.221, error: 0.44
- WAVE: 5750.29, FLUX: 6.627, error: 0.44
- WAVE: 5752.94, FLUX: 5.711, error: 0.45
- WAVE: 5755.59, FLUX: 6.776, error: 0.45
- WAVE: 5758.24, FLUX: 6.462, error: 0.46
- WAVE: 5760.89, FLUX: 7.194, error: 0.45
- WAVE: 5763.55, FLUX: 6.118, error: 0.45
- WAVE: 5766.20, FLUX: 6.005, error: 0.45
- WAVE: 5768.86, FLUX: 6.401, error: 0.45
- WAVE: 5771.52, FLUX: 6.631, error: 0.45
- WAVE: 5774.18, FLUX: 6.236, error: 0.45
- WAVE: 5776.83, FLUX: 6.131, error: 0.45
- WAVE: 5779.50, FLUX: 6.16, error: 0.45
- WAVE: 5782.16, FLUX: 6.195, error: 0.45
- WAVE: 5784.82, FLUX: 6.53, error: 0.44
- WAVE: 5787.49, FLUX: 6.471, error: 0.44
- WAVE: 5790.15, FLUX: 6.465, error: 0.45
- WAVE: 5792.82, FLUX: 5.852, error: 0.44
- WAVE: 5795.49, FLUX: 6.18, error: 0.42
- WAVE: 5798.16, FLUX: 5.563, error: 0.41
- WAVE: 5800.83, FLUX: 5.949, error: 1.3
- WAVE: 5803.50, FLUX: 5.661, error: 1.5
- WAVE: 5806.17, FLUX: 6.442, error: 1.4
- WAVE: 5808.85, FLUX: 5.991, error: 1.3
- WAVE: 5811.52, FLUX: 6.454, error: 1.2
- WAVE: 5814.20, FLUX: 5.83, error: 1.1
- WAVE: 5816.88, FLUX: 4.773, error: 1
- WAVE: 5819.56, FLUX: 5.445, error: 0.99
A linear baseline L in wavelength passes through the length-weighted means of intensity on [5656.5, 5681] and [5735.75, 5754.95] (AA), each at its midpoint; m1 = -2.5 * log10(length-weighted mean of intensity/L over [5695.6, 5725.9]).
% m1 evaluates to -0.04 mag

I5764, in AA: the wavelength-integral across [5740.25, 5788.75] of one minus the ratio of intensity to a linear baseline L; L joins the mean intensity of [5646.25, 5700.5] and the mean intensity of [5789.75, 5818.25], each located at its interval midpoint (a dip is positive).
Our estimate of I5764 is -3.9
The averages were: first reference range 5.91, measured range 6.39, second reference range 5.9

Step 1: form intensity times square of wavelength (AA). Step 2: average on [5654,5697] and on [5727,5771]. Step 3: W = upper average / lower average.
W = 1.13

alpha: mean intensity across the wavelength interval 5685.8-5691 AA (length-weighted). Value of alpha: 6.26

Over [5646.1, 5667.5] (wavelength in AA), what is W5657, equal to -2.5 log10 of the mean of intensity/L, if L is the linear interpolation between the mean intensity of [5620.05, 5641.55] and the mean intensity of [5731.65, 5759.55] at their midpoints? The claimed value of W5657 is 0.170 mag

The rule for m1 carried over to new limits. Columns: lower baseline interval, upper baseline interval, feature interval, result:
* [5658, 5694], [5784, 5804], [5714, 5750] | -0.05 mag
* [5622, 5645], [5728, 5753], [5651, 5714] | 0.06 mag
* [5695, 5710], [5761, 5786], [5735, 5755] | 0.00 mag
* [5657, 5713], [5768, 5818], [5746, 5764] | -0.06 mag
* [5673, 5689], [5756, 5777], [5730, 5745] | -0.03 mag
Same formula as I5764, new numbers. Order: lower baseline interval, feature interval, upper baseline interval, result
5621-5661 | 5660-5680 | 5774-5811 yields 1.7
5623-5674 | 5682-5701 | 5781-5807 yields -1.5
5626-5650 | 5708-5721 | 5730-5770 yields 0.7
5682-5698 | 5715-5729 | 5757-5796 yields 0.9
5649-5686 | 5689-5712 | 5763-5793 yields -2.6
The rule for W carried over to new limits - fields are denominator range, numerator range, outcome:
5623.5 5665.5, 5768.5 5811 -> 1.09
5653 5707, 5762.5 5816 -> 1.06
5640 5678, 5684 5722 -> 1.13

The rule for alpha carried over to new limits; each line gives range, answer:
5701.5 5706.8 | 6.8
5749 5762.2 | 6.55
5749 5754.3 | 6.17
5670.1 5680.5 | 5.63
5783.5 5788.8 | 6.49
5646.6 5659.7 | 5.56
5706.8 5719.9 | 6.08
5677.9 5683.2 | 6.55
